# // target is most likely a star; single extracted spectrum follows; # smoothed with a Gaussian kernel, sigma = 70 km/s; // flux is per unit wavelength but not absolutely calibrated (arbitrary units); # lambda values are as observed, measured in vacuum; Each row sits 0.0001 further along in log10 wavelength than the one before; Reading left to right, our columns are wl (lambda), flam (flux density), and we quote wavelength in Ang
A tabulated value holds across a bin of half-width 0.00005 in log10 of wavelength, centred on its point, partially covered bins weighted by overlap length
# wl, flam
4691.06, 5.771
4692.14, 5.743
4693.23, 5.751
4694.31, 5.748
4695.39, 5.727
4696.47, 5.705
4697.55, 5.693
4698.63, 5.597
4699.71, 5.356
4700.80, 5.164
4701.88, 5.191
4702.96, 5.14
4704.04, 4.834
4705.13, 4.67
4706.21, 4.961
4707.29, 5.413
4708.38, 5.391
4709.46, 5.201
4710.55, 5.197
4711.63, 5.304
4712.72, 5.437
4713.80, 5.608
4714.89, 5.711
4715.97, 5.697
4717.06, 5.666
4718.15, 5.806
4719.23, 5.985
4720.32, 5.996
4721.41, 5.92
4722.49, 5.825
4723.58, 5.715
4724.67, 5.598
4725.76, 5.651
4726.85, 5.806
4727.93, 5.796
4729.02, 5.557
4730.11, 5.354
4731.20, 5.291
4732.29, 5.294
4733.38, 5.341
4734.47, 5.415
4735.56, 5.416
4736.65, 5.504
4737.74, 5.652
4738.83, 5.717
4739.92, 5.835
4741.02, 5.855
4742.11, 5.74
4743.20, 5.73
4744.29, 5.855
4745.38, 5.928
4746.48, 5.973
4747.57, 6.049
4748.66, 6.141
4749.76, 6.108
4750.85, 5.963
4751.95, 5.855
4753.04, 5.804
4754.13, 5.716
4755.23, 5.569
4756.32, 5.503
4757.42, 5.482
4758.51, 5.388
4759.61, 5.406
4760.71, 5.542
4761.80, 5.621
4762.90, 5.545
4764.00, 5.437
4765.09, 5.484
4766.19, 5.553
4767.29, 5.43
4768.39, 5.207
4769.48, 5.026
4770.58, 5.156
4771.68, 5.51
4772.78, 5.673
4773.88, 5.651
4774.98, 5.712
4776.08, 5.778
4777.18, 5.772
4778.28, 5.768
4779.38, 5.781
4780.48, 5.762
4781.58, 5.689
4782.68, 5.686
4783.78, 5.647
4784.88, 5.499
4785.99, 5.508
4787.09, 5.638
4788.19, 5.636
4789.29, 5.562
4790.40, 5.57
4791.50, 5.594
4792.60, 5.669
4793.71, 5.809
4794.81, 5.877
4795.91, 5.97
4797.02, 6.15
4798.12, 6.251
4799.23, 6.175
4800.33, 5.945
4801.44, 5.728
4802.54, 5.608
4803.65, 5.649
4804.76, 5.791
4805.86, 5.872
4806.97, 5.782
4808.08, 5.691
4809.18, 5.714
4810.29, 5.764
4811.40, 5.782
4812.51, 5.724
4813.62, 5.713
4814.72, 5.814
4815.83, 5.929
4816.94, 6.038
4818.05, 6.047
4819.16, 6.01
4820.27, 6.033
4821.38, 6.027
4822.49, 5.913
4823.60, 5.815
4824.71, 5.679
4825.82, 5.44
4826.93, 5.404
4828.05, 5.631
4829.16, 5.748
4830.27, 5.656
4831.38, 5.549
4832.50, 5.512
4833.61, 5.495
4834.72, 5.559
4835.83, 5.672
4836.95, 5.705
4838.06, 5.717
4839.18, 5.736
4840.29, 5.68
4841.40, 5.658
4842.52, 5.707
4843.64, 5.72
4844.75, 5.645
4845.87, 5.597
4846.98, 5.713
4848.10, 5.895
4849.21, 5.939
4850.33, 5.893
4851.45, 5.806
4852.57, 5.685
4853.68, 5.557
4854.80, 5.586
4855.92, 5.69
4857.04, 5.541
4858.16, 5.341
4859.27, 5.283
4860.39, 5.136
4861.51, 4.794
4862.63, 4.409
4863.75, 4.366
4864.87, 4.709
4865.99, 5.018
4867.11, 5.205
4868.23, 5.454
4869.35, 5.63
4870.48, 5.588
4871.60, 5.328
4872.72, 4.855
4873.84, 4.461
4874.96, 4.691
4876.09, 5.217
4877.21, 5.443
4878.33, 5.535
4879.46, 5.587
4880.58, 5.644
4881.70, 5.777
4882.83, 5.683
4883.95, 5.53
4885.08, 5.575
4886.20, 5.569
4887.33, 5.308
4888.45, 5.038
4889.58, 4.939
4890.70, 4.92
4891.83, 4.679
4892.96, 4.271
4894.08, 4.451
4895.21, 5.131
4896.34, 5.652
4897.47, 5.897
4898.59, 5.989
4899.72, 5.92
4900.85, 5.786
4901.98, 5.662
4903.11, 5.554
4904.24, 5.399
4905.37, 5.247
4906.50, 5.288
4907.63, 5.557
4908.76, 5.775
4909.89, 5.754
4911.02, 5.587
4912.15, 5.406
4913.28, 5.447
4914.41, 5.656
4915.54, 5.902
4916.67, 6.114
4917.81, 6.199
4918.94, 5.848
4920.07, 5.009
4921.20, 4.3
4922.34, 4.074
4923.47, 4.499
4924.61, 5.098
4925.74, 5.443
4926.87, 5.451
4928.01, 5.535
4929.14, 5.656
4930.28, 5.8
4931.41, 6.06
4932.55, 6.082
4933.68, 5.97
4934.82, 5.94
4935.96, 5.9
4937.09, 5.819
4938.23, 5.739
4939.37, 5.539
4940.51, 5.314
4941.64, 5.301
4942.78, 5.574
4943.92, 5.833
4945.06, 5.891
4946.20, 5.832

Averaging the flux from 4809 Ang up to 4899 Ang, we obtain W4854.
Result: 5.48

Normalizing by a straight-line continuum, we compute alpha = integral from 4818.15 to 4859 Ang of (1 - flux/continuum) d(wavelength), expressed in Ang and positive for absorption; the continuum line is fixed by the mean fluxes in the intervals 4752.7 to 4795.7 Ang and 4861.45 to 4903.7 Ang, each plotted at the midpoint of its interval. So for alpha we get -2.3 Ang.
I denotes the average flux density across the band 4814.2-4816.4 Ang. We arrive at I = 5.87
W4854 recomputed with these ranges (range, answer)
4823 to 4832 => 5.61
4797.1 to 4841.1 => 5.77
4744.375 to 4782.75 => 5.65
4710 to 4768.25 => 5.65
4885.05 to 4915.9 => 5.4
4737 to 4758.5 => 5.8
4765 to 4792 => 5.57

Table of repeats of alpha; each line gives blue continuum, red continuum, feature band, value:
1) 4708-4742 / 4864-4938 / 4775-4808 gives -1.4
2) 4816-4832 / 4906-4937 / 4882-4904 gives 1.0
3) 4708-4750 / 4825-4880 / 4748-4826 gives -2.3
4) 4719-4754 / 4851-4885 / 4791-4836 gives -2.6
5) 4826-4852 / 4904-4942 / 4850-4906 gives 3.0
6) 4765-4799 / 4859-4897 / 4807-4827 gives -1.3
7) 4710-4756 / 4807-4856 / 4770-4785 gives 0.2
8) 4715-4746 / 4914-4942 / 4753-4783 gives 0.5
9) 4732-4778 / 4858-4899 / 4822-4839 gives -0.9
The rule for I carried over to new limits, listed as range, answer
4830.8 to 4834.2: 5.52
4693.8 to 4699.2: 5.7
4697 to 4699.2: 5.65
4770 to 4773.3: 5.43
